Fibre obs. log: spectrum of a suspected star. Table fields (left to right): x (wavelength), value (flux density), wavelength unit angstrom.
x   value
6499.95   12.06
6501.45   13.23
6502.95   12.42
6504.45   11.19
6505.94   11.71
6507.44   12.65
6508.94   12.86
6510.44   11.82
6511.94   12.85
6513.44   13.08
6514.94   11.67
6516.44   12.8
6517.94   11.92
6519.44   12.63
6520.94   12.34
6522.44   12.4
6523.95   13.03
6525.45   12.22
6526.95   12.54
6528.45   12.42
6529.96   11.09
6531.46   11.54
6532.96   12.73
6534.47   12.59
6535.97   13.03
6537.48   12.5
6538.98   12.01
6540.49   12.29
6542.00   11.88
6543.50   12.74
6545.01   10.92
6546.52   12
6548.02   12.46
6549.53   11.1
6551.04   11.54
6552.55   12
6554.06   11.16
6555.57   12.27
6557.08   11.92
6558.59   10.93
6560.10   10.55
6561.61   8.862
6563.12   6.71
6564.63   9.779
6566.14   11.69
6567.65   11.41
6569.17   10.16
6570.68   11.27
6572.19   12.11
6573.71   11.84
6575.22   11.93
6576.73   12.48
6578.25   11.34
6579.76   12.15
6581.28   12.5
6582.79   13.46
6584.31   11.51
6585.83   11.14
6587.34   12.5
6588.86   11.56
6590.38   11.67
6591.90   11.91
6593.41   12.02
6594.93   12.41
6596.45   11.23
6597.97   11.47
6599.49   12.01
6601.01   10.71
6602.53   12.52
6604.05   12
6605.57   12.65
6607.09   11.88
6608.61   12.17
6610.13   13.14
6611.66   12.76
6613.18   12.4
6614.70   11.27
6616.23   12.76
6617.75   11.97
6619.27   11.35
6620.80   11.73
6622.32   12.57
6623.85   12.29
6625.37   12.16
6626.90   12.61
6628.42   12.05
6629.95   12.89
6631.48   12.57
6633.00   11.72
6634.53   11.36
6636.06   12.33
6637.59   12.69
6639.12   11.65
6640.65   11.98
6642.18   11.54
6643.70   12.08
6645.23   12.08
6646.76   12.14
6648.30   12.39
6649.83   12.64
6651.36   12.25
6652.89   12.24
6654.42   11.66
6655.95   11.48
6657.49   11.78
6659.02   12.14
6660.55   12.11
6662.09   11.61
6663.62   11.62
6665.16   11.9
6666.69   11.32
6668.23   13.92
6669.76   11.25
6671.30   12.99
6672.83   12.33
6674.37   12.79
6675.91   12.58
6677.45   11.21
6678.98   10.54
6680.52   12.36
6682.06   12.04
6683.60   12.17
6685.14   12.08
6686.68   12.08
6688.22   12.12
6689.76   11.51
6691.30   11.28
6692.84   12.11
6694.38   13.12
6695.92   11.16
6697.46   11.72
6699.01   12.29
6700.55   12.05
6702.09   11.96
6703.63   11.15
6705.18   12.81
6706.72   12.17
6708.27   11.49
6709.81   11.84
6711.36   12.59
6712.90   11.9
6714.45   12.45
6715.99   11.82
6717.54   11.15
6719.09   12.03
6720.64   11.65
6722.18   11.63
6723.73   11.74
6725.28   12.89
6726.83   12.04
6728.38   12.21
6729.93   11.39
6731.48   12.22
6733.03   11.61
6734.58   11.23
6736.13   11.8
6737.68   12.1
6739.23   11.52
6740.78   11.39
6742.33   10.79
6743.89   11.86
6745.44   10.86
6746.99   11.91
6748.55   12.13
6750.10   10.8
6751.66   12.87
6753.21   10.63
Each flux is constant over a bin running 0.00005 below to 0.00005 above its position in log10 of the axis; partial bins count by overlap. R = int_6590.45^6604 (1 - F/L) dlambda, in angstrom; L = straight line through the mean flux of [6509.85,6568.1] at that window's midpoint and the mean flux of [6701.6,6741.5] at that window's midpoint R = 0.02 angstrom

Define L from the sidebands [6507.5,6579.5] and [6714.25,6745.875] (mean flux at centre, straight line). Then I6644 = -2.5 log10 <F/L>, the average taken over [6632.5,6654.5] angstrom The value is -0.03 mag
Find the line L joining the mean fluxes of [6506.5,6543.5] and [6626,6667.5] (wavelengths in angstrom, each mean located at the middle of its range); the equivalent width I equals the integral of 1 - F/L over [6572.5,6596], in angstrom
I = 0.4 angstrom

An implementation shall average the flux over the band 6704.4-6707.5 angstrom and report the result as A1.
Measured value 12.5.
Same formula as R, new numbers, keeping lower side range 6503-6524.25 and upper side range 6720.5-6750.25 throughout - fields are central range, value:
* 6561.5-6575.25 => 1.8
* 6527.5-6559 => 0.7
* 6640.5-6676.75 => -0.6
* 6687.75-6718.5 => -0.3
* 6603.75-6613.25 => -0.3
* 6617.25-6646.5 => -0.2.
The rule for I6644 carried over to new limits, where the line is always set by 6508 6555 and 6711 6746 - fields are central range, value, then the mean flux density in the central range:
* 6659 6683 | -0.013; 12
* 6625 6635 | -0.021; 12.2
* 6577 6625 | 0.001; 12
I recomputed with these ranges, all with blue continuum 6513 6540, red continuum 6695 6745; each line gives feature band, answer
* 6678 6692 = 0.2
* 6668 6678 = -0.4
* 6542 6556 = 0.6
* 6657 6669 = -0.1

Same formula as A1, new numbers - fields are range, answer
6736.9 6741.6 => 11.7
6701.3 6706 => 12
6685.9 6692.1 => 11.8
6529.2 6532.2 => 11.3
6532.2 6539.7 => 12.6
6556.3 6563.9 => 9.81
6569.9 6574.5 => 11.7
